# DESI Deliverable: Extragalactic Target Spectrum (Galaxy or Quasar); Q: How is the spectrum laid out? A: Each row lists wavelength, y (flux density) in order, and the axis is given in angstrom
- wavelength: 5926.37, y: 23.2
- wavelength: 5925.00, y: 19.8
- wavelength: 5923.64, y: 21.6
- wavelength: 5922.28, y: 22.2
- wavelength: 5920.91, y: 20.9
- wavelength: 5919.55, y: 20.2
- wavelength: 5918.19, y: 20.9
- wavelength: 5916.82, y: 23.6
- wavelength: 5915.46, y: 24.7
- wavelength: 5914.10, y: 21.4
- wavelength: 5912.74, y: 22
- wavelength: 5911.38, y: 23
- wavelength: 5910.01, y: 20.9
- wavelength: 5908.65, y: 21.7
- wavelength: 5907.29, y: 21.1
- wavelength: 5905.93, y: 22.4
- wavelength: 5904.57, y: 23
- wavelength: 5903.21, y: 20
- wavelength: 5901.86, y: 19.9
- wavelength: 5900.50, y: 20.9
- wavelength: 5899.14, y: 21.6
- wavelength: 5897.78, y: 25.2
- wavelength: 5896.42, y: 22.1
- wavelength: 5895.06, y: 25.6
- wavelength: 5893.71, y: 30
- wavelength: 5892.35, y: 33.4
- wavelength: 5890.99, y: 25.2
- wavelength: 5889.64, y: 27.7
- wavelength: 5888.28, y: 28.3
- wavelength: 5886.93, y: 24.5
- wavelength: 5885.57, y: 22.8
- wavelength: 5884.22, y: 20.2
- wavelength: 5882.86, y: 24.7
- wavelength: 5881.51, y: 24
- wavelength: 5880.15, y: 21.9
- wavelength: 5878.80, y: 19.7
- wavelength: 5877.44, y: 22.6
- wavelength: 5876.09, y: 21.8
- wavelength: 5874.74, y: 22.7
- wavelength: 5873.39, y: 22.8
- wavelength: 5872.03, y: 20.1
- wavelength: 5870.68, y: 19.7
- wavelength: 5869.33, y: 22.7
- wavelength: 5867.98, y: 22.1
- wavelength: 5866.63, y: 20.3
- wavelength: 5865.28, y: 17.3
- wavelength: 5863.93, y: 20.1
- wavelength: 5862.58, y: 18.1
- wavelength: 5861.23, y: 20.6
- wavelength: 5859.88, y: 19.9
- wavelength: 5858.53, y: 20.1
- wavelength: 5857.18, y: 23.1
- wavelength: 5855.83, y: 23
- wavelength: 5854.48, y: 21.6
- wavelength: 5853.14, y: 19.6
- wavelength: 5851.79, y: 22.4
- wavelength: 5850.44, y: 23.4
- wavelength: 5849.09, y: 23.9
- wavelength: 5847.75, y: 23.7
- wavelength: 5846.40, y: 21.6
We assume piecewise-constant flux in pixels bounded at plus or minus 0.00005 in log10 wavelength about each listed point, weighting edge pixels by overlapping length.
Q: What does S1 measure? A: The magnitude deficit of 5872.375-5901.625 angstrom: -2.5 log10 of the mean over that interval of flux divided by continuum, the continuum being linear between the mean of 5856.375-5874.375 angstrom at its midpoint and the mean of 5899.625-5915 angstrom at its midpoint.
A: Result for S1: -0.14 mag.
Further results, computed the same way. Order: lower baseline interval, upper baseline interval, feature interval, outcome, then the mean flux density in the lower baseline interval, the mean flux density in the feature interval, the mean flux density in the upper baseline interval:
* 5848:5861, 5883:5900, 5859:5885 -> 0.121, 21.9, 21.1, 25.5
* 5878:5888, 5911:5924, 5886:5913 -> -0.070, 22.8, 23.9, 22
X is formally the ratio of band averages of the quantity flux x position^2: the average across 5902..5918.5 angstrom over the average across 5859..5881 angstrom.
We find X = 1.07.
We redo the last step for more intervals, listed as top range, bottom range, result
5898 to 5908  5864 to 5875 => 1.04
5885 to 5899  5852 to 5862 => 1.26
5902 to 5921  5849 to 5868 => 1.06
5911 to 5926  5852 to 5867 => 1.09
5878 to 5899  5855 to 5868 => 1.23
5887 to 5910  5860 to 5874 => 1.20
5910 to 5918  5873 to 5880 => 1.05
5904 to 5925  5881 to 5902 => 0.89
